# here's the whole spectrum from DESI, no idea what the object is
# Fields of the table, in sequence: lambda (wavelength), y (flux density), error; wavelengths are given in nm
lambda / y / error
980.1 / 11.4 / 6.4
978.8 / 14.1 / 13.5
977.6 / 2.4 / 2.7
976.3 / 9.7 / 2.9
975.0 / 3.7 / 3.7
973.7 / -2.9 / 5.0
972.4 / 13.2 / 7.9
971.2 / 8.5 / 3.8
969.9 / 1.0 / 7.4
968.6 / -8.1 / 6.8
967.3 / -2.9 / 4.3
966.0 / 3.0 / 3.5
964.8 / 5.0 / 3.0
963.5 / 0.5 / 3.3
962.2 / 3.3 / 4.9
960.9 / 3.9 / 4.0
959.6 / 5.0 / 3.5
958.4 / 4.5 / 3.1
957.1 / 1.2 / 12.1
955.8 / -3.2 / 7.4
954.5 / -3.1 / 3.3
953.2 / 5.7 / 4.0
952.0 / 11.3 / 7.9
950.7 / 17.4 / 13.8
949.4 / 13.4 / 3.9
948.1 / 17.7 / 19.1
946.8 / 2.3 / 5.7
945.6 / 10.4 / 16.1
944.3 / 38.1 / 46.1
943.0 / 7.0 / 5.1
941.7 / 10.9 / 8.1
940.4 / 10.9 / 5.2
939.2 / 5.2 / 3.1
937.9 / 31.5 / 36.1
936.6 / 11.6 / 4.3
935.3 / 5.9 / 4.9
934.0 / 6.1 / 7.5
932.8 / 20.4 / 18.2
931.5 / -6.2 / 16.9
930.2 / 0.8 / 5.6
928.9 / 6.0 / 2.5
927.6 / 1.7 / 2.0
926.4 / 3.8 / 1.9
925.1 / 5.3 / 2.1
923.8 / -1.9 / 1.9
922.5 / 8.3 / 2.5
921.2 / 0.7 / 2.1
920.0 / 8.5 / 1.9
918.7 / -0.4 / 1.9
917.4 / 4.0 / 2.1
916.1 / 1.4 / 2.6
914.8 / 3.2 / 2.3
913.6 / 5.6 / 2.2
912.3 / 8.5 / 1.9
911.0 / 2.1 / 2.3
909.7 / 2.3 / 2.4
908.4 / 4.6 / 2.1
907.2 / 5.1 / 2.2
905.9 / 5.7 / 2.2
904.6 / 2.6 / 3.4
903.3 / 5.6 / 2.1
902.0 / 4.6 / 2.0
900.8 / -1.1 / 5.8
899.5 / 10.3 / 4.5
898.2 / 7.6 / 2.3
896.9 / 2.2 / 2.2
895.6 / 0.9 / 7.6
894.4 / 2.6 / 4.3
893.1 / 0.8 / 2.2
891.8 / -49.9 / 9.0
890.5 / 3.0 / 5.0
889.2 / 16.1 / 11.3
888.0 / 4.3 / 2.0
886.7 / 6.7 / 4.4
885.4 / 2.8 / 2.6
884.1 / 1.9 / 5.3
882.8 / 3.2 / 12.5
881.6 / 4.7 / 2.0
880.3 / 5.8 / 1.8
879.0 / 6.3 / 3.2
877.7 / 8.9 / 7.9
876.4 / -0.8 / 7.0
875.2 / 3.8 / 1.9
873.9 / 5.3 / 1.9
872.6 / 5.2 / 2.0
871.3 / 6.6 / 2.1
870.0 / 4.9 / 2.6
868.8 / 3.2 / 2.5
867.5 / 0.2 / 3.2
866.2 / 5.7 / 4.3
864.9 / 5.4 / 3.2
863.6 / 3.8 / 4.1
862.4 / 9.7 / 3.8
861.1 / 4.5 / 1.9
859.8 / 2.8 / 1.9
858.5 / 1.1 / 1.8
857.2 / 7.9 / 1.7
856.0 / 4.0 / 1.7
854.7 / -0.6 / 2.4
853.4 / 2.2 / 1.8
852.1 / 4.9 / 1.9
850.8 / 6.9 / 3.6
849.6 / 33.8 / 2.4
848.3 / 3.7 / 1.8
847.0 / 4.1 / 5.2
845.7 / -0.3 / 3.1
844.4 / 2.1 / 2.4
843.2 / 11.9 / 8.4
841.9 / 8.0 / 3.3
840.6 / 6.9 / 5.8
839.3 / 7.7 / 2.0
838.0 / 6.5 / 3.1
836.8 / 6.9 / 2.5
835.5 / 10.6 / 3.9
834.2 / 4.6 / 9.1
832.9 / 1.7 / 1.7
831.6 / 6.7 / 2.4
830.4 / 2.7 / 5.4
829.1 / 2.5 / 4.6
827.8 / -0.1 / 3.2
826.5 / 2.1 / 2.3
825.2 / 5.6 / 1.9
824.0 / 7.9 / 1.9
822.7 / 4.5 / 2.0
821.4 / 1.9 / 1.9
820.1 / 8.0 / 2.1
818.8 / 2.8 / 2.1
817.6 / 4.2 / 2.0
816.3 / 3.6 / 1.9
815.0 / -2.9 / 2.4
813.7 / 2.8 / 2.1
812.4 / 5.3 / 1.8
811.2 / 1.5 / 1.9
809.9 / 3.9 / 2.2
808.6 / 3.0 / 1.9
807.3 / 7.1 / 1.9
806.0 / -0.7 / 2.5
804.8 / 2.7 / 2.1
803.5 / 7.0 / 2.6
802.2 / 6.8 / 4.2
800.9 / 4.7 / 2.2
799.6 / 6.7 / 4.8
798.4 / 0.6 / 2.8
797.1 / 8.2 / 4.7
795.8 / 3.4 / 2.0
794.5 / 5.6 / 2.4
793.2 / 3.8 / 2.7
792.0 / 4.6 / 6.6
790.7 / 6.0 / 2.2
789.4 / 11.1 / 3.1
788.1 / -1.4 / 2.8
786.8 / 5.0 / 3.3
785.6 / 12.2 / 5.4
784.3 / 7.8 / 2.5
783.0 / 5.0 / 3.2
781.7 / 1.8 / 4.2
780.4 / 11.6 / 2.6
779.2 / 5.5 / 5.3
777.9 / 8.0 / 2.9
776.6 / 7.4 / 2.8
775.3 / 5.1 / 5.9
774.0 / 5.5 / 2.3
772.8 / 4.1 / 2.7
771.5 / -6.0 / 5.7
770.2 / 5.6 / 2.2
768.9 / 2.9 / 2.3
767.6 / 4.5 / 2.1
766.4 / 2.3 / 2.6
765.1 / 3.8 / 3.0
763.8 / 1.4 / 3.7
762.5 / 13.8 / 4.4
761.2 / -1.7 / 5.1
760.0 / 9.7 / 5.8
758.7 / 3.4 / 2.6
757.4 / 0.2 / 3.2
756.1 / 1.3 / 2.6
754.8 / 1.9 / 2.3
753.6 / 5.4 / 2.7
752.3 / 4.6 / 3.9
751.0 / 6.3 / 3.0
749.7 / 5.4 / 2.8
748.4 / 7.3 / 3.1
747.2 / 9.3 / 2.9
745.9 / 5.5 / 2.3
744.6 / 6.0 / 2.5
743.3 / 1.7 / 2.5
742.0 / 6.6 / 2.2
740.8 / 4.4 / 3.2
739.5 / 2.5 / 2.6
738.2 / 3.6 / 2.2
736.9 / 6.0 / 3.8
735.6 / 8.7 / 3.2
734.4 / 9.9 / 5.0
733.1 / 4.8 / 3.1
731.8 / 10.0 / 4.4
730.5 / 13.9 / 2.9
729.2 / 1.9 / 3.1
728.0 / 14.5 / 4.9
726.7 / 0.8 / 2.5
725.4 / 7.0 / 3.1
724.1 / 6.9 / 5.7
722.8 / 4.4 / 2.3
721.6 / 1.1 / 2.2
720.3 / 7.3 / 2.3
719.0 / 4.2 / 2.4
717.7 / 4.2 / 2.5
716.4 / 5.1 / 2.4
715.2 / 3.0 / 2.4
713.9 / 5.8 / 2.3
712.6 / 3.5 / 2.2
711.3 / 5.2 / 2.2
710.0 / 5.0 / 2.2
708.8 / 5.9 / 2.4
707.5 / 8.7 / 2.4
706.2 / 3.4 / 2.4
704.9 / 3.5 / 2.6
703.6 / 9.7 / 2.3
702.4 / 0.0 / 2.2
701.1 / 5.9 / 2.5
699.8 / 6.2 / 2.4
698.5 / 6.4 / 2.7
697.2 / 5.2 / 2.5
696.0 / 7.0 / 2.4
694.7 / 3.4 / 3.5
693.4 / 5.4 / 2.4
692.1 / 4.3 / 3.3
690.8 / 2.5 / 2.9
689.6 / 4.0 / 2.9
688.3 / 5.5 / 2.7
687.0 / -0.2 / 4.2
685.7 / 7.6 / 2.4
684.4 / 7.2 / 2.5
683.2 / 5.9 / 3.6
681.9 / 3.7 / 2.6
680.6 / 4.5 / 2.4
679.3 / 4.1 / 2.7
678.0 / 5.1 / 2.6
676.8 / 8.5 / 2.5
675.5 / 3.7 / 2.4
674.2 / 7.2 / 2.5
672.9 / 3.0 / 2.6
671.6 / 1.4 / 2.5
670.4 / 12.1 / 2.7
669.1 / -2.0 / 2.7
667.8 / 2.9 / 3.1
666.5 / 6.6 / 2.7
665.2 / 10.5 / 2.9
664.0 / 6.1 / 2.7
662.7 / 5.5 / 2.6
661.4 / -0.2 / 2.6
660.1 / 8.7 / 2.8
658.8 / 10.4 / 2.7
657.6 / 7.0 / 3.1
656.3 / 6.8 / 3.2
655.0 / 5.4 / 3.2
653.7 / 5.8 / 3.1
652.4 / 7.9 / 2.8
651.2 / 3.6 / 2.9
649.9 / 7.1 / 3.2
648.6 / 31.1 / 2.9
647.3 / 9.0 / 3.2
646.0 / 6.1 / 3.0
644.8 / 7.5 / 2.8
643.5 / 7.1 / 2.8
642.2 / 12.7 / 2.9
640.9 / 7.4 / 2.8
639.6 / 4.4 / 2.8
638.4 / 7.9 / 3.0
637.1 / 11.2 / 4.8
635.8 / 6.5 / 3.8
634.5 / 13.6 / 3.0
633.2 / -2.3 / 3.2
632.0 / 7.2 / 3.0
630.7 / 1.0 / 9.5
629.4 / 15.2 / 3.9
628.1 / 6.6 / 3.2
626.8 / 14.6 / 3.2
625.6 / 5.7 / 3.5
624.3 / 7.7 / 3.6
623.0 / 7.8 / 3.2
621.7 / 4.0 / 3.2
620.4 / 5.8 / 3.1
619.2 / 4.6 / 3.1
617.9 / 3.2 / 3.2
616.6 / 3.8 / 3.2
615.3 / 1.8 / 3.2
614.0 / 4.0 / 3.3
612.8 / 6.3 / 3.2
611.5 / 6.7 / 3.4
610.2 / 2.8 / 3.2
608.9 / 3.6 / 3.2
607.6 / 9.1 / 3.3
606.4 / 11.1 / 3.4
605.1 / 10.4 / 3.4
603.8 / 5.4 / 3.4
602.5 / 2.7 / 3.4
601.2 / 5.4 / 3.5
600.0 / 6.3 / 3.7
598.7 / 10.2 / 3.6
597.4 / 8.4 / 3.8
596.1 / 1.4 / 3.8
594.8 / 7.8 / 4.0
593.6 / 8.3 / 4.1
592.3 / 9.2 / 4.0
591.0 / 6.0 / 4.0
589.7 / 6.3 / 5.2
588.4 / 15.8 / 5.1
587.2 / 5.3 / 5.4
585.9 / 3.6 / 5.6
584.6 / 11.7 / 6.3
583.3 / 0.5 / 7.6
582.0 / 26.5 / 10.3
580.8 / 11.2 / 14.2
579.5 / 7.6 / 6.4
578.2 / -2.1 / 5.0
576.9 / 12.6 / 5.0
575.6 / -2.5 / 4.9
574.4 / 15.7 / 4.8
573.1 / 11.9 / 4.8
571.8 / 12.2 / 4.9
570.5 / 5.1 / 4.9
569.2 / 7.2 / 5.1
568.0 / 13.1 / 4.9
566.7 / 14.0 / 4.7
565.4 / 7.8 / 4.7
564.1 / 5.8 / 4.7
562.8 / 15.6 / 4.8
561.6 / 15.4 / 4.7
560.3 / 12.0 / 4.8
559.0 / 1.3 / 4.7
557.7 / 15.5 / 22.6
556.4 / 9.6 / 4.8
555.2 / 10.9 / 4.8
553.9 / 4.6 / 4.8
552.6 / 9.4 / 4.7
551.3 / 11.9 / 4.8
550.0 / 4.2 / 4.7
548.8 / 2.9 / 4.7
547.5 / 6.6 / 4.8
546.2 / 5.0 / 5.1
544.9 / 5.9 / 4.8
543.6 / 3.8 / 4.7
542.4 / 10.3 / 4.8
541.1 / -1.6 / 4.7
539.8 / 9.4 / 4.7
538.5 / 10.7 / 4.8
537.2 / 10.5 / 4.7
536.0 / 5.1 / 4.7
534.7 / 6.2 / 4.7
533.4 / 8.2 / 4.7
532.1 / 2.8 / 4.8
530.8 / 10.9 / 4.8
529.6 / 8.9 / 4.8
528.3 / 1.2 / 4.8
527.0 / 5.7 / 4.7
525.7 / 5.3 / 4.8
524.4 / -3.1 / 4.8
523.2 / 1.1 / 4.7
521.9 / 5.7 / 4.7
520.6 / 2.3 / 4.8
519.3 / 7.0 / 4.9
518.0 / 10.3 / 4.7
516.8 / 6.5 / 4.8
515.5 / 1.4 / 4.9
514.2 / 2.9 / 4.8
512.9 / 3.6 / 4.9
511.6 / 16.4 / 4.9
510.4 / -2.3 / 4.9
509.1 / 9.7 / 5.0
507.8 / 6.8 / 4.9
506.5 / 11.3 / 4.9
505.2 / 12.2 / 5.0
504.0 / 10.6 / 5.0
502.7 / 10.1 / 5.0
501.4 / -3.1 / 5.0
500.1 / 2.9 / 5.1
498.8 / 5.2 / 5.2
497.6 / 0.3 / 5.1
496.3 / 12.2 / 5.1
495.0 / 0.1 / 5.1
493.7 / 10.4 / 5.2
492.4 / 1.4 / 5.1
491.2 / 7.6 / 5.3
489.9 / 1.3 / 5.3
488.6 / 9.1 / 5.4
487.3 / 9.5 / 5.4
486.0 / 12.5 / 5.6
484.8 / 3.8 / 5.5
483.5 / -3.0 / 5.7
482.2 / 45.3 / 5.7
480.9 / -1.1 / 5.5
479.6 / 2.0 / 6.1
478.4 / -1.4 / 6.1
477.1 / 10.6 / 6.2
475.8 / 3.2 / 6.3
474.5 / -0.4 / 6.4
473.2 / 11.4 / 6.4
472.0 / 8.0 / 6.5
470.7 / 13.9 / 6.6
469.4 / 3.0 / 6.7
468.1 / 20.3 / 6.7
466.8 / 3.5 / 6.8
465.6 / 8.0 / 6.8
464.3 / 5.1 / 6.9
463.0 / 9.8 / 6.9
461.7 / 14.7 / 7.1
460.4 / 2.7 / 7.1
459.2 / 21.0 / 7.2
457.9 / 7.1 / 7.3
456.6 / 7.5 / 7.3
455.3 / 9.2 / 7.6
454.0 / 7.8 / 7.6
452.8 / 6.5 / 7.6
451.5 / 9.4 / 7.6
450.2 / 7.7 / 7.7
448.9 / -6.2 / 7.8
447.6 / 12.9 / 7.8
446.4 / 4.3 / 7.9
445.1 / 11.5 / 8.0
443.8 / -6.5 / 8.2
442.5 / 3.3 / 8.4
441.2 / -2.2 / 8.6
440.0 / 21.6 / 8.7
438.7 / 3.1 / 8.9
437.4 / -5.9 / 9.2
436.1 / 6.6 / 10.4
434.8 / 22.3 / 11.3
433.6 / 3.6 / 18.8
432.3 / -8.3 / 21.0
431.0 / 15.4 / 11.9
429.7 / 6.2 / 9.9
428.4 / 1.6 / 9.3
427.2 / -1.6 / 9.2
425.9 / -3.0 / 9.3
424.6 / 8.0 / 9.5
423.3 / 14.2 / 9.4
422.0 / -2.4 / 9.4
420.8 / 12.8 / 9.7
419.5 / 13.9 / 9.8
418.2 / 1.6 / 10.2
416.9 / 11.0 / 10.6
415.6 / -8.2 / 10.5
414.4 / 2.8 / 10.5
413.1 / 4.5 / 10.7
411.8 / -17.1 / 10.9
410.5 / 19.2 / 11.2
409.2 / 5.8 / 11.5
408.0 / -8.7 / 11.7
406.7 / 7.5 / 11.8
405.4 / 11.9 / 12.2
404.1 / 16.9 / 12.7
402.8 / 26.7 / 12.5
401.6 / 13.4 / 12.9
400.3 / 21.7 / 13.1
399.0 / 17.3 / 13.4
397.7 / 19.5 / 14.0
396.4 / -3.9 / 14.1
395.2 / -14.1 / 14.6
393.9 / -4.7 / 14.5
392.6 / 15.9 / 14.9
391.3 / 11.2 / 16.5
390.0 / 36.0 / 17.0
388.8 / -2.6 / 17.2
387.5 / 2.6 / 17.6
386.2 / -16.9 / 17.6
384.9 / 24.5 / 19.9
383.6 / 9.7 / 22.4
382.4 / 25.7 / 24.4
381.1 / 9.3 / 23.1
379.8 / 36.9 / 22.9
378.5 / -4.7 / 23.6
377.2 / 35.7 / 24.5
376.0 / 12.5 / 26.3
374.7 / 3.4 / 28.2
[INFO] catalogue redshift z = 0.29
